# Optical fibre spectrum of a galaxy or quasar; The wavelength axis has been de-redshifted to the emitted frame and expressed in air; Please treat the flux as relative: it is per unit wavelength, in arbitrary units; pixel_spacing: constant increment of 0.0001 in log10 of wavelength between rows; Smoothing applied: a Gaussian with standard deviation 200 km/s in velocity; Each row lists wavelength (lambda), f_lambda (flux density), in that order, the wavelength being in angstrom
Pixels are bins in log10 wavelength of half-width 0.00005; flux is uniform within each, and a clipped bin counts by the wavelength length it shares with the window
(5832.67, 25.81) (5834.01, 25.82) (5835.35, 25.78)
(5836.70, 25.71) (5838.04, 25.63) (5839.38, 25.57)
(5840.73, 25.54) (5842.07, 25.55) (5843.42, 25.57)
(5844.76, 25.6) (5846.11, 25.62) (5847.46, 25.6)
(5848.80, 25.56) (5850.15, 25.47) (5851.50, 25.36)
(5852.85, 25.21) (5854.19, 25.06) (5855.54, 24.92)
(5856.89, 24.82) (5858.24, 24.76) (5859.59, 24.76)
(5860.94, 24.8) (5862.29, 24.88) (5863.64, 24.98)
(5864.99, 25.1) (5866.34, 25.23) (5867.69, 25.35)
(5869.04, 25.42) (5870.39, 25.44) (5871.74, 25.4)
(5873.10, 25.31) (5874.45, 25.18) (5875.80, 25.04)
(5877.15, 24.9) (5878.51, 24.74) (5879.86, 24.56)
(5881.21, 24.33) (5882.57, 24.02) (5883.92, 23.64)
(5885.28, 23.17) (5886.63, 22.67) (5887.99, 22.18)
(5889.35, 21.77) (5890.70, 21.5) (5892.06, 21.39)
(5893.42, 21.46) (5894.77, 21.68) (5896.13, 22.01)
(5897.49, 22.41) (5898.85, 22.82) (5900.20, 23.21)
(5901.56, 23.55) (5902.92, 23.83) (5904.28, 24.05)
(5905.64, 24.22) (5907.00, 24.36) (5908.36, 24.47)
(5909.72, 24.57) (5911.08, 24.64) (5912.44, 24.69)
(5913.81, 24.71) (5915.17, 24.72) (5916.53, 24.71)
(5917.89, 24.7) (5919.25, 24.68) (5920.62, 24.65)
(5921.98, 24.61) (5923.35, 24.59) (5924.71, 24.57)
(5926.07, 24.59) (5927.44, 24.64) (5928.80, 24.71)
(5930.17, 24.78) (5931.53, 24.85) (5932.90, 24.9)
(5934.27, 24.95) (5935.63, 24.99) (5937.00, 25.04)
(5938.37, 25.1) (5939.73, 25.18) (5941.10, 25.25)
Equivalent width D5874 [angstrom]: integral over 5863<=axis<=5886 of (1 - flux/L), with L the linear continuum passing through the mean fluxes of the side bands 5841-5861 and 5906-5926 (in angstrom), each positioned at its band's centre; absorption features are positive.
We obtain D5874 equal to 0.2 angstrom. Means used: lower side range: 25.3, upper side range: 24.6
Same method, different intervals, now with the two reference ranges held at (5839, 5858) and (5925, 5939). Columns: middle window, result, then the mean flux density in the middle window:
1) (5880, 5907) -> 2.3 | 22.9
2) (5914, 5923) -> 0.1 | 24.7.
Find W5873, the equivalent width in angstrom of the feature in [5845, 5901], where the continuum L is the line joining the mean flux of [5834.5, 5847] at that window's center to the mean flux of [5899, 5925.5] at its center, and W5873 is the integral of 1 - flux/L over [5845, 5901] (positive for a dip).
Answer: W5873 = 1.9 angstrom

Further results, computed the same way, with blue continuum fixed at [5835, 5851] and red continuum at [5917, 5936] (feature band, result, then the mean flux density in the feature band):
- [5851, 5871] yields 0.3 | 25.1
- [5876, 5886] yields 0.4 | 24.2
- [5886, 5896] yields 1.3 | 21.8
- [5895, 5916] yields 0.9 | 23.8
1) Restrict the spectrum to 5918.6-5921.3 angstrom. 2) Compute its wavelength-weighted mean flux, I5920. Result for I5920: 24.6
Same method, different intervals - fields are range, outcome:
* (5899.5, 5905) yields 23.7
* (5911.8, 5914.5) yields 24.6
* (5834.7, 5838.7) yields 25.7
